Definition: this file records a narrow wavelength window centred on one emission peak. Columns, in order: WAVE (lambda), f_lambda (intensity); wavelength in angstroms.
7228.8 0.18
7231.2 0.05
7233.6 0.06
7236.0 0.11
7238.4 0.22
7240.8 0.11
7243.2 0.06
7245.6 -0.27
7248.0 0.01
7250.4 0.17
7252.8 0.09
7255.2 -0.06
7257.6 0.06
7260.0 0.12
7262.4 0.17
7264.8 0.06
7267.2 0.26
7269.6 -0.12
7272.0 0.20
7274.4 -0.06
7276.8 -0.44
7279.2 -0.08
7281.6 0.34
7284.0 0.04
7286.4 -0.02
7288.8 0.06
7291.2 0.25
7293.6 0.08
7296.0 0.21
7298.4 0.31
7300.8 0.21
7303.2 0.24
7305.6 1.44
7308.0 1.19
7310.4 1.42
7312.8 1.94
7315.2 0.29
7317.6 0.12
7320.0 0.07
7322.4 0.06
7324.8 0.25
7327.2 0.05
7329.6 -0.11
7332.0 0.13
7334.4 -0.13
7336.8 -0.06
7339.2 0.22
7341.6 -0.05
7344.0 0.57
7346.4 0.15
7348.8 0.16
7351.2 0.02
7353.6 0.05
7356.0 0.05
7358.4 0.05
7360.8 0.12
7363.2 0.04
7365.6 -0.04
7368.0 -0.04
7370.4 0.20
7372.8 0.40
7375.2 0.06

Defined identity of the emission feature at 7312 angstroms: [O II] 3727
